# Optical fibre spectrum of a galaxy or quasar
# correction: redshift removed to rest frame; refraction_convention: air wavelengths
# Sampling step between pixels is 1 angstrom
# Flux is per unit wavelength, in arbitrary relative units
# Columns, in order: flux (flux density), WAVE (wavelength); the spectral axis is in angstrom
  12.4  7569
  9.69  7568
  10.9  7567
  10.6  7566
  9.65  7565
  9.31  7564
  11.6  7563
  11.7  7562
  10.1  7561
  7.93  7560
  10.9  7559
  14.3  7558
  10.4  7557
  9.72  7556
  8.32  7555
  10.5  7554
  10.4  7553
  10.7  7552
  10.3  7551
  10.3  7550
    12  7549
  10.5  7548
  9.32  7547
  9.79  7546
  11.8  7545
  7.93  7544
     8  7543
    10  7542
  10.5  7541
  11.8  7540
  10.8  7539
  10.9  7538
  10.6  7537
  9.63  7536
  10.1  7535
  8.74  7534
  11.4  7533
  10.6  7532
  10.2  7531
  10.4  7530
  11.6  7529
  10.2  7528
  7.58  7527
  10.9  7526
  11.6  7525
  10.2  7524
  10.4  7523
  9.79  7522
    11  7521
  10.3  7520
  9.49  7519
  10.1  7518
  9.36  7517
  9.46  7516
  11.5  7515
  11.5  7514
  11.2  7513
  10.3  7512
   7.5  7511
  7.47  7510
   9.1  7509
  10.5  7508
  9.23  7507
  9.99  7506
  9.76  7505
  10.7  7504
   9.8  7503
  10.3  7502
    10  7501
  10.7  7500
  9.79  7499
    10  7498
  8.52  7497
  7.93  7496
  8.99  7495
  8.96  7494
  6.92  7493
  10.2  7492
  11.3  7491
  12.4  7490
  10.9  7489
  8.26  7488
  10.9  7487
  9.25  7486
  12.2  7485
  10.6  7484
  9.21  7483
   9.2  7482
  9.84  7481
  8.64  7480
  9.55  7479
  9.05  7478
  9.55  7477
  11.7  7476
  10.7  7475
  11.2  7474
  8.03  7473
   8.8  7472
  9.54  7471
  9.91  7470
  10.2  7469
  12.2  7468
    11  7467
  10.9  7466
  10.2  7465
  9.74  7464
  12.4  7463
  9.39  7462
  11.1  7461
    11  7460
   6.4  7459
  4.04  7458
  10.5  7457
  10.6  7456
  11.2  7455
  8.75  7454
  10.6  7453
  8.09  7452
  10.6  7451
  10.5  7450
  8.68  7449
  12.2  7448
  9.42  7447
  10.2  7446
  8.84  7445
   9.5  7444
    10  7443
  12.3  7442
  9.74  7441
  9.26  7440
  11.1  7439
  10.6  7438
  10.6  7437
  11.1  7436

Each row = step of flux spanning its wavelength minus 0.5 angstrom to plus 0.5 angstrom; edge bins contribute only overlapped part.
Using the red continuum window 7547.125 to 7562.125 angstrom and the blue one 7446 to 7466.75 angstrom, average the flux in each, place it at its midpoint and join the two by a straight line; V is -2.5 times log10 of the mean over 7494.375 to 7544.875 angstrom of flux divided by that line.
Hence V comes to 0.03 mag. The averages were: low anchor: 9.84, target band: 9.98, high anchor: 10.5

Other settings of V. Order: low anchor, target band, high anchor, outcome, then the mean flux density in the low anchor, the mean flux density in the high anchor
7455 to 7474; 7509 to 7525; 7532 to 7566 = 0.015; 9.85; 10.3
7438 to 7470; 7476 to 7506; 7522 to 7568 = 0.037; 10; 10.3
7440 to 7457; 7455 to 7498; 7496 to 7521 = 0.015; 10.1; 9.84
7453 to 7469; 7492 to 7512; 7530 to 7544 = 0.086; 9.99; 10.2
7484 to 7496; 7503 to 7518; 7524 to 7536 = 0.031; 9.96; 10.3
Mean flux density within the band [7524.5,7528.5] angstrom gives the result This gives 10.1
